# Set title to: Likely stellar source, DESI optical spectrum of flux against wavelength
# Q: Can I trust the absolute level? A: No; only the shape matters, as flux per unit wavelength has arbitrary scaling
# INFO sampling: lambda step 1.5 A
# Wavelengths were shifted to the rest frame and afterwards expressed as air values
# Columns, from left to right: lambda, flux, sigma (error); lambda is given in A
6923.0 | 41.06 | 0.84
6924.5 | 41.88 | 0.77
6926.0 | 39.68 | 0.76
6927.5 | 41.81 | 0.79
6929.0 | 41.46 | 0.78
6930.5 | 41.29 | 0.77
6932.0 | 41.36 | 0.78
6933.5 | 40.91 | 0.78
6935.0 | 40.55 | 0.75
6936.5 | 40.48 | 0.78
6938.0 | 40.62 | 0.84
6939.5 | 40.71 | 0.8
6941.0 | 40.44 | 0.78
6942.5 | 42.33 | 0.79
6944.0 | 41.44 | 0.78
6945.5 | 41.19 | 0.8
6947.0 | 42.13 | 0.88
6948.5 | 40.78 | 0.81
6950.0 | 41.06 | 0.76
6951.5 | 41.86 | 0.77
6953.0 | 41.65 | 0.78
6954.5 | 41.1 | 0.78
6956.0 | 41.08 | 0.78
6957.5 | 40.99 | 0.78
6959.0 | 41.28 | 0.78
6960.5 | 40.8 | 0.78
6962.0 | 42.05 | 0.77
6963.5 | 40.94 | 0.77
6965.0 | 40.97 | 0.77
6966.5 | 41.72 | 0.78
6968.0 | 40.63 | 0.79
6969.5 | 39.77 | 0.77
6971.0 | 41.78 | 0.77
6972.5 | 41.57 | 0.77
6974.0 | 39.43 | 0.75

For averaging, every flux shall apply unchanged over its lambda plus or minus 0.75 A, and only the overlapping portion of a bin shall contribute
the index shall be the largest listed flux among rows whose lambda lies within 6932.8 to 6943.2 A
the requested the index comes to 42.33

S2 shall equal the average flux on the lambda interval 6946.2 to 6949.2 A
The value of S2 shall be 41.5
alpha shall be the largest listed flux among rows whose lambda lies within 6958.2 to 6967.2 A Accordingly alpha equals 42.05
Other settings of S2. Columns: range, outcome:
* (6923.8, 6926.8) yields 40.8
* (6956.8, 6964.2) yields 41.2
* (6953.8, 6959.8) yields 41.1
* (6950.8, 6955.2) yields 41.5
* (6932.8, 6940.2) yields 40.7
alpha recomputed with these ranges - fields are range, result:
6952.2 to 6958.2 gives 41.65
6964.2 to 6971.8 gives 41.78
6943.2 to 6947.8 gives 42.13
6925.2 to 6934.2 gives 41.81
